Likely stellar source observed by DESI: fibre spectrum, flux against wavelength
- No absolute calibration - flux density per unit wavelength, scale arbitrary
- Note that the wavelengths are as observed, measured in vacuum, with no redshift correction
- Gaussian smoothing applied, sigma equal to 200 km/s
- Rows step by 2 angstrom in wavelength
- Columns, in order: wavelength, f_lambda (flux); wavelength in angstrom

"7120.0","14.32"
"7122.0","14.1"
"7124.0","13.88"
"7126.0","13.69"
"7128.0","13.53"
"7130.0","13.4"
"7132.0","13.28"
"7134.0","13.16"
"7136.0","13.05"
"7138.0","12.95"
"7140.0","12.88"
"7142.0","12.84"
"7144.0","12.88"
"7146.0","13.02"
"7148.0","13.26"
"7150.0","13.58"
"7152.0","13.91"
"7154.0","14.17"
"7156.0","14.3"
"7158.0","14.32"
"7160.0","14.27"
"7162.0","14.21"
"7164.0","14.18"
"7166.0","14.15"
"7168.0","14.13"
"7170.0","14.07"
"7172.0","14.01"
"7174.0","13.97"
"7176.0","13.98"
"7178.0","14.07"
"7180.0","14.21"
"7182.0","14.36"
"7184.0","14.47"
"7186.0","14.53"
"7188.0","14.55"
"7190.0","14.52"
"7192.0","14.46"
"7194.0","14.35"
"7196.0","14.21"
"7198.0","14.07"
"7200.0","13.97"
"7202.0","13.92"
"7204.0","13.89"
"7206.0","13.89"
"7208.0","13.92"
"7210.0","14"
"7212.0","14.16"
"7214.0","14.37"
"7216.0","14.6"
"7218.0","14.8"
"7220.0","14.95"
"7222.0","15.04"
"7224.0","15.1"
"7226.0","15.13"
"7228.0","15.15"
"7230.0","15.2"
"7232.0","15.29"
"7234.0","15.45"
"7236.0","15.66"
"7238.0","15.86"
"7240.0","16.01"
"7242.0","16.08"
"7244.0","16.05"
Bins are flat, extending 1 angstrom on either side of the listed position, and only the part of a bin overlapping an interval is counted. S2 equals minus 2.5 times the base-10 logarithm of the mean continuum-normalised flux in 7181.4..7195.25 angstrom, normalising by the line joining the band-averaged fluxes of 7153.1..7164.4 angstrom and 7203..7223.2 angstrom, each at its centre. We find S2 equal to -0.01 mag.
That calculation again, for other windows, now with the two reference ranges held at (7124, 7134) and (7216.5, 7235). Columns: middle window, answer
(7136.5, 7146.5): 0.06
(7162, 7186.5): 0.01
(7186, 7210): 0.04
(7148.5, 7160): -0.01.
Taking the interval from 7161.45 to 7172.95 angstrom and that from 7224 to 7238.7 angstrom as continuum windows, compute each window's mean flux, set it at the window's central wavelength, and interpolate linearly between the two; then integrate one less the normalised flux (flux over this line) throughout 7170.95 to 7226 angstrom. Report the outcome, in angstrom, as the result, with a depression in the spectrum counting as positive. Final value 1.5 angstrom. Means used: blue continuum 14.1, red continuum 15.4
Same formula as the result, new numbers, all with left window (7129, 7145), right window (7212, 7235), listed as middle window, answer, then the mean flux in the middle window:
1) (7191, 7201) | 0.1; 14.2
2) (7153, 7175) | -0.8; 14.2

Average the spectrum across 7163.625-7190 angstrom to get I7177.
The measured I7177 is 14.2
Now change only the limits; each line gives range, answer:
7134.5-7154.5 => 13.2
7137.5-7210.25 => 14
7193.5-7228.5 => 14.4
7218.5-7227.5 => 15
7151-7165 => 14.2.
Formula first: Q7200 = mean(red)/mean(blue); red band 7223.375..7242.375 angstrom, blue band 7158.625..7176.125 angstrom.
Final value 1.1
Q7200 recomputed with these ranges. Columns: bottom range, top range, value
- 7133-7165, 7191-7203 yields 1.04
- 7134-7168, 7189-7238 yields 1.07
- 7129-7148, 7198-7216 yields 1.08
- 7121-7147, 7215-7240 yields 1.15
